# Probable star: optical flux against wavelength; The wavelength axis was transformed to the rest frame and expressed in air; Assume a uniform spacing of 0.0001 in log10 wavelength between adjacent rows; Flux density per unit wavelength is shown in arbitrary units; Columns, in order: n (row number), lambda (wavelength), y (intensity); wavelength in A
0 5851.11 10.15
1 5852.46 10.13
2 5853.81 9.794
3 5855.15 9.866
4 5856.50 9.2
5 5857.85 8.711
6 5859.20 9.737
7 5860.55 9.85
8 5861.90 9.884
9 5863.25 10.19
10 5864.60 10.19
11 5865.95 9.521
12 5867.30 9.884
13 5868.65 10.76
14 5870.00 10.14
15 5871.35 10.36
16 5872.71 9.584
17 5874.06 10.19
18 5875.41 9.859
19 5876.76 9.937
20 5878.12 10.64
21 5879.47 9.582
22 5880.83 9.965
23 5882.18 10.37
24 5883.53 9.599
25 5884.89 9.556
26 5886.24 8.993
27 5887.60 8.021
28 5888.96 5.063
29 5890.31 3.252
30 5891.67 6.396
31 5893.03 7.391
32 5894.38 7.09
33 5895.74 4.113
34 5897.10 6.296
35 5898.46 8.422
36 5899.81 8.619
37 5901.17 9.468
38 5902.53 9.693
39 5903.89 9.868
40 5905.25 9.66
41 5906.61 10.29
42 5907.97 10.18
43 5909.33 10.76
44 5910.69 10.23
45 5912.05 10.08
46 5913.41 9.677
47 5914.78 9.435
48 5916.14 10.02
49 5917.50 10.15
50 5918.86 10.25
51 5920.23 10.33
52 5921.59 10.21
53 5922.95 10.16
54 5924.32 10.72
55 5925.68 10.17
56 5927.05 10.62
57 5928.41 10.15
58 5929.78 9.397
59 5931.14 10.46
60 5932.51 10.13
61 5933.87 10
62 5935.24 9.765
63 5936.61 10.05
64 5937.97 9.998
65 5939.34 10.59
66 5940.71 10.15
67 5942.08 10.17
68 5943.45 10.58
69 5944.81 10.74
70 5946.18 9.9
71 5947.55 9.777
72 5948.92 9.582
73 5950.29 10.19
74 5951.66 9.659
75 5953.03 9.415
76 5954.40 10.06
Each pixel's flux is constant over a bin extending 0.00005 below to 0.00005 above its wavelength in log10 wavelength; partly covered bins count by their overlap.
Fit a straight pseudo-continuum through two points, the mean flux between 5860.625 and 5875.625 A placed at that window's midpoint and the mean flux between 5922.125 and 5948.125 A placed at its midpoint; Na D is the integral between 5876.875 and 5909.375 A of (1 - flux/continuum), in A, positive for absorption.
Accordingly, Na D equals 5.3 A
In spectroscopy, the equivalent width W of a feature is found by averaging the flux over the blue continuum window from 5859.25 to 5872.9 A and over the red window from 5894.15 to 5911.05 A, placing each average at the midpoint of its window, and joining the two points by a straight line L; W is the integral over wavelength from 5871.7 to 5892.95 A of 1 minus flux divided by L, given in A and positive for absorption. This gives 1.82 A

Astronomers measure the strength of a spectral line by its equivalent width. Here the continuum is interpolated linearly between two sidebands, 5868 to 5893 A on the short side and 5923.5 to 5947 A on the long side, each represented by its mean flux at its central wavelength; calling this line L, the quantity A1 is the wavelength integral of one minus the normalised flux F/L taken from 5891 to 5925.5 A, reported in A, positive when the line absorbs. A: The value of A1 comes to 1.5 A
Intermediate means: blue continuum 8.97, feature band 9.2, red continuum 10.2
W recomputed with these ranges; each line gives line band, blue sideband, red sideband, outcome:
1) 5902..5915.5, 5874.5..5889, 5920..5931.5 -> -0.1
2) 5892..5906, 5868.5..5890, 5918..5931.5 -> 2.5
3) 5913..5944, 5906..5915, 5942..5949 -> 0.0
